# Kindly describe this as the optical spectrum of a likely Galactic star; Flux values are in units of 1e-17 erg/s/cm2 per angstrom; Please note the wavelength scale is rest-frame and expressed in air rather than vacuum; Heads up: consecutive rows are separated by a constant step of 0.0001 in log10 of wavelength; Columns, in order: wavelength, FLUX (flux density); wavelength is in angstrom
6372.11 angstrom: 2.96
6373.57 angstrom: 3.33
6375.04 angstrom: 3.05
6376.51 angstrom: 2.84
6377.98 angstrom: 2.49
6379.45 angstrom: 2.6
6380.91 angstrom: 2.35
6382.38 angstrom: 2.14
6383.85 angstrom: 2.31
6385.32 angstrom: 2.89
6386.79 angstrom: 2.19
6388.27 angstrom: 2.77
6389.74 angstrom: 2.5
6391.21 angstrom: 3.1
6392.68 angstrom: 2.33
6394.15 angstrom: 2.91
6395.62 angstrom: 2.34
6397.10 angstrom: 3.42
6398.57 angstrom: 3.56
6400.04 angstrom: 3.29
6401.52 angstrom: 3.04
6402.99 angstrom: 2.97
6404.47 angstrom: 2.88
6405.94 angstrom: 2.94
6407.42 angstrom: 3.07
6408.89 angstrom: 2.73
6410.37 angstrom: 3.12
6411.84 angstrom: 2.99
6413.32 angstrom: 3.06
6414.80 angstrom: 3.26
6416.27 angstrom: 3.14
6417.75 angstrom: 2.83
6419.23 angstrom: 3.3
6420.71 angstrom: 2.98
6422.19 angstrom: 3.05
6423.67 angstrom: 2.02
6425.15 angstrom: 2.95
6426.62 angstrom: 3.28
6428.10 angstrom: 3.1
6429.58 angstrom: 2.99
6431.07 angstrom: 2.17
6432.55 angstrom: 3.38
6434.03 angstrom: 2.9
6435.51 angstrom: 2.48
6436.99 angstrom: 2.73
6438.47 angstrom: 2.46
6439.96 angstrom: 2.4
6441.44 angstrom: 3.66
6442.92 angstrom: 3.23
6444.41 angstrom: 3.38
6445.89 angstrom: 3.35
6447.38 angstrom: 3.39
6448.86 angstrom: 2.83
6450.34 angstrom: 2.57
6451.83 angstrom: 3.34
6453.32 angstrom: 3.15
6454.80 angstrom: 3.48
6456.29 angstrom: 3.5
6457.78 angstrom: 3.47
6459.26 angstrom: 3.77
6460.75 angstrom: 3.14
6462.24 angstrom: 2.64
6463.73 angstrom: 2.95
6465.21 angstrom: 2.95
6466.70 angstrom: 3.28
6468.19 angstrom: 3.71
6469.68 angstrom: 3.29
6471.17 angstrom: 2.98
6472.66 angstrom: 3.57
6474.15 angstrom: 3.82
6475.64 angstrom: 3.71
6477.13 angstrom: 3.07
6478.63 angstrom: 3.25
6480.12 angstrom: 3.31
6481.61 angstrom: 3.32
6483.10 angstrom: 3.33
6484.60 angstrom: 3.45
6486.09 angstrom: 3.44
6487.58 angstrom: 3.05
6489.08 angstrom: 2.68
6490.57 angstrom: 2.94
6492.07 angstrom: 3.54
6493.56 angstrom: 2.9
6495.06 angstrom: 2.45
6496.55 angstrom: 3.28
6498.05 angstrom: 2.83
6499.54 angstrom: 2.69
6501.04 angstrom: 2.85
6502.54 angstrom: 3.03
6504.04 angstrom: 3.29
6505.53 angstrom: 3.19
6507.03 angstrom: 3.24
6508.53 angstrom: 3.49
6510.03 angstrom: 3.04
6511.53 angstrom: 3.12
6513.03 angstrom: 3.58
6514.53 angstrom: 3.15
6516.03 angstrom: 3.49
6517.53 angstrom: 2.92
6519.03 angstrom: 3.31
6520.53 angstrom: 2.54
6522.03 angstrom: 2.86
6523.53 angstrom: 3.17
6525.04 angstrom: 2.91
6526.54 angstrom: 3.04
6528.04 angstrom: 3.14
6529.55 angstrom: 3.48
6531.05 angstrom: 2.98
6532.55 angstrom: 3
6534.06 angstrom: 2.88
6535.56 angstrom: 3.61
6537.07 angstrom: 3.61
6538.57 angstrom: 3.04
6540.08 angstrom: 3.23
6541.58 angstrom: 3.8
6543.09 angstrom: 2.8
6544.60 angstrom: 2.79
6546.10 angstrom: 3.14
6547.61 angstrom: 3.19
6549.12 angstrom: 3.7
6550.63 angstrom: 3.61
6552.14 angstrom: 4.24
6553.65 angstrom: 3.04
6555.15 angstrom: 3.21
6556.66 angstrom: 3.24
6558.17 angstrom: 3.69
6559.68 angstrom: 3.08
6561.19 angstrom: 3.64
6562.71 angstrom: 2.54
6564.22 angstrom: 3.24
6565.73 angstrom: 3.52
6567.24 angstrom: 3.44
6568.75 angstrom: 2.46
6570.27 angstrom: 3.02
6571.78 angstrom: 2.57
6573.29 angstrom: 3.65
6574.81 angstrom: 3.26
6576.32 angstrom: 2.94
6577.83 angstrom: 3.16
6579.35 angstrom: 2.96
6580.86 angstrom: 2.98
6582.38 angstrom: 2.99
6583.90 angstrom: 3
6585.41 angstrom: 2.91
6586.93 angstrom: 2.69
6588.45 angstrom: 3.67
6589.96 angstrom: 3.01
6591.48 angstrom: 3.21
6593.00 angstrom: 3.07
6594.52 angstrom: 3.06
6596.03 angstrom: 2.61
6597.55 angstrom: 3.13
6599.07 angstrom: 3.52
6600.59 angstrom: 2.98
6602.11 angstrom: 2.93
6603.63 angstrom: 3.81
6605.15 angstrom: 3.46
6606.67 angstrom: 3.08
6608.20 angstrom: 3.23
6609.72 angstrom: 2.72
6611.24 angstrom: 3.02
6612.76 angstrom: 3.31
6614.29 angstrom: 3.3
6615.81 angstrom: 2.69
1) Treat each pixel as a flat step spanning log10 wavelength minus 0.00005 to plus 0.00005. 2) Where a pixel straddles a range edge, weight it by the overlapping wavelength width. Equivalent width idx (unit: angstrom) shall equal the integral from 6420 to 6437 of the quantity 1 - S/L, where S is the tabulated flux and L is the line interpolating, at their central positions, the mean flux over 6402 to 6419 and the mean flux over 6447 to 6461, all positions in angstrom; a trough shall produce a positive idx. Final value 1.5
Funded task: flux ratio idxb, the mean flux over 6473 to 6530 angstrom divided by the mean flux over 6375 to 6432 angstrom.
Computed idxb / 1.11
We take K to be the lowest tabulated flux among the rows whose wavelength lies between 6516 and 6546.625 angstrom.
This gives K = 2.54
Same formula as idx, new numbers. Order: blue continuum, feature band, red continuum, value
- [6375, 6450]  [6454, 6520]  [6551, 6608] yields -4.51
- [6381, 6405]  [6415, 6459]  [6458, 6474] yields 0.57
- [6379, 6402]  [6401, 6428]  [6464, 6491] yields -0.91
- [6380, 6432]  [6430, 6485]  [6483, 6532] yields -3.48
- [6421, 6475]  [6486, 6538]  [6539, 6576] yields 1.35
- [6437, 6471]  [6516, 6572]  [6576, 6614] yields -1.18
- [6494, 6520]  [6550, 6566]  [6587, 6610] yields -1.14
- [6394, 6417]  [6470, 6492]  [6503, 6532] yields -1.19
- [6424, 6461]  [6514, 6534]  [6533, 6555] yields 1.27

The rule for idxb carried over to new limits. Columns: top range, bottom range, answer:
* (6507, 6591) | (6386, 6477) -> 1.04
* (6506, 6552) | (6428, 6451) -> 1.09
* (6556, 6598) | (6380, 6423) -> 1.08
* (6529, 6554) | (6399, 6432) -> 1.11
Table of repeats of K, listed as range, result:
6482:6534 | 2.45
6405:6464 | 2.02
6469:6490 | 2.68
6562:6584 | 2.46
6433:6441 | 2.4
